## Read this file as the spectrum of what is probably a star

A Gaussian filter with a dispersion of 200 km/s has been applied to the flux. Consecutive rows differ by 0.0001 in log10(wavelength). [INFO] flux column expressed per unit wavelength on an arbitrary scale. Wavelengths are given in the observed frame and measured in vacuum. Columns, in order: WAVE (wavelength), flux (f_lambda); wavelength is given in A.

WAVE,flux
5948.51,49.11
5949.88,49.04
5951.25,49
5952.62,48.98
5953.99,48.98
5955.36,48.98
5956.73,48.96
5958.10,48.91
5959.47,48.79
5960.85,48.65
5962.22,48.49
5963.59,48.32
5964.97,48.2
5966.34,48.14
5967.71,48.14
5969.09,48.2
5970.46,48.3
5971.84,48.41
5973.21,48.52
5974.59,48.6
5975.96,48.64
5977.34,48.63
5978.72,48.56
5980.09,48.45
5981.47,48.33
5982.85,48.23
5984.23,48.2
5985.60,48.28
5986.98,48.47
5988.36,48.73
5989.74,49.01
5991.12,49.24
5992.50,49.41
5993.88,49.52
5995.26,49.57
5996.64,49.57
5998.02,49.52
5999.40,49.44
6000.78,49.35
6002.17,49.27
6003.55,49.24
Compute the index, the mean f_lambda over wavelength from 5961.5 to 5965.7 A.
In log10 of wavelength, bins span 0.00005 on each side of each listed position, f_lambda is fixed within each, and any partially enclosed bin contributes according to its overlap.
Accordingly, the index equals 48.4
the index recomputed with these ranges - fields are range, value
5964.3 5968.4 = 48.2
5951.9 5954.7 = 49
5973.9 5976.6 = 48.7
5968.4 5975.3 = 48.4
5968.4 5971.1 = 48.3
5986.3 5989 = 48.6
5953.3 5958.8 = 49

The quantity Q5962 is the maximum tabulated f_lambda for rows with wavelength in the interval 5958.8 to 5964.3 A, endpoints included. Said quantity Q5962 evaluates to 48.79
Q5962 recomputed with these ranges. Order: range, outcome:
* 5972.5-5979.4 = 48.64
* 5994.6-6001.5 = 49.57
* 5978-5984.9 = 48.56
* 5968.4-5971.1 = 48.3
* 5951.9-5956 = 48.98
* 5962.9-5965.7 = 48.32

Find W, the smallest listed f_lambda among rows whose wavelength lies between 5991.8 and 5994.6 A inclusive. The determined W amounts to 49.41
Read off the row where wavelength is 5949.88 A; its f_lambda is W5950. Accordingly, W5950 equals 49.04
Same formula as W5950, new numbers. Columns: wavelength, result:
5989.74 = 49.01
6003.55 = 49.24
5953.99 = 48.98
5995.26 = 49.57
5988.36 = 48.73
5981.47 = 48.33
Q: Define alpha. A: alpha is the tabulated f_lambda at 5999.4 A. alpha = 49.44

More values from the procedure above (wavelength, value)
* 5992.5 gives 49.41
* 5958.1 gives 48.91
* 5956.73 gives 48.96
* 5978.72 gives 48.56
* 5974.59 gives 48.6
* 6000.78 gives 49.35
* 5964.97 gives 48.2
